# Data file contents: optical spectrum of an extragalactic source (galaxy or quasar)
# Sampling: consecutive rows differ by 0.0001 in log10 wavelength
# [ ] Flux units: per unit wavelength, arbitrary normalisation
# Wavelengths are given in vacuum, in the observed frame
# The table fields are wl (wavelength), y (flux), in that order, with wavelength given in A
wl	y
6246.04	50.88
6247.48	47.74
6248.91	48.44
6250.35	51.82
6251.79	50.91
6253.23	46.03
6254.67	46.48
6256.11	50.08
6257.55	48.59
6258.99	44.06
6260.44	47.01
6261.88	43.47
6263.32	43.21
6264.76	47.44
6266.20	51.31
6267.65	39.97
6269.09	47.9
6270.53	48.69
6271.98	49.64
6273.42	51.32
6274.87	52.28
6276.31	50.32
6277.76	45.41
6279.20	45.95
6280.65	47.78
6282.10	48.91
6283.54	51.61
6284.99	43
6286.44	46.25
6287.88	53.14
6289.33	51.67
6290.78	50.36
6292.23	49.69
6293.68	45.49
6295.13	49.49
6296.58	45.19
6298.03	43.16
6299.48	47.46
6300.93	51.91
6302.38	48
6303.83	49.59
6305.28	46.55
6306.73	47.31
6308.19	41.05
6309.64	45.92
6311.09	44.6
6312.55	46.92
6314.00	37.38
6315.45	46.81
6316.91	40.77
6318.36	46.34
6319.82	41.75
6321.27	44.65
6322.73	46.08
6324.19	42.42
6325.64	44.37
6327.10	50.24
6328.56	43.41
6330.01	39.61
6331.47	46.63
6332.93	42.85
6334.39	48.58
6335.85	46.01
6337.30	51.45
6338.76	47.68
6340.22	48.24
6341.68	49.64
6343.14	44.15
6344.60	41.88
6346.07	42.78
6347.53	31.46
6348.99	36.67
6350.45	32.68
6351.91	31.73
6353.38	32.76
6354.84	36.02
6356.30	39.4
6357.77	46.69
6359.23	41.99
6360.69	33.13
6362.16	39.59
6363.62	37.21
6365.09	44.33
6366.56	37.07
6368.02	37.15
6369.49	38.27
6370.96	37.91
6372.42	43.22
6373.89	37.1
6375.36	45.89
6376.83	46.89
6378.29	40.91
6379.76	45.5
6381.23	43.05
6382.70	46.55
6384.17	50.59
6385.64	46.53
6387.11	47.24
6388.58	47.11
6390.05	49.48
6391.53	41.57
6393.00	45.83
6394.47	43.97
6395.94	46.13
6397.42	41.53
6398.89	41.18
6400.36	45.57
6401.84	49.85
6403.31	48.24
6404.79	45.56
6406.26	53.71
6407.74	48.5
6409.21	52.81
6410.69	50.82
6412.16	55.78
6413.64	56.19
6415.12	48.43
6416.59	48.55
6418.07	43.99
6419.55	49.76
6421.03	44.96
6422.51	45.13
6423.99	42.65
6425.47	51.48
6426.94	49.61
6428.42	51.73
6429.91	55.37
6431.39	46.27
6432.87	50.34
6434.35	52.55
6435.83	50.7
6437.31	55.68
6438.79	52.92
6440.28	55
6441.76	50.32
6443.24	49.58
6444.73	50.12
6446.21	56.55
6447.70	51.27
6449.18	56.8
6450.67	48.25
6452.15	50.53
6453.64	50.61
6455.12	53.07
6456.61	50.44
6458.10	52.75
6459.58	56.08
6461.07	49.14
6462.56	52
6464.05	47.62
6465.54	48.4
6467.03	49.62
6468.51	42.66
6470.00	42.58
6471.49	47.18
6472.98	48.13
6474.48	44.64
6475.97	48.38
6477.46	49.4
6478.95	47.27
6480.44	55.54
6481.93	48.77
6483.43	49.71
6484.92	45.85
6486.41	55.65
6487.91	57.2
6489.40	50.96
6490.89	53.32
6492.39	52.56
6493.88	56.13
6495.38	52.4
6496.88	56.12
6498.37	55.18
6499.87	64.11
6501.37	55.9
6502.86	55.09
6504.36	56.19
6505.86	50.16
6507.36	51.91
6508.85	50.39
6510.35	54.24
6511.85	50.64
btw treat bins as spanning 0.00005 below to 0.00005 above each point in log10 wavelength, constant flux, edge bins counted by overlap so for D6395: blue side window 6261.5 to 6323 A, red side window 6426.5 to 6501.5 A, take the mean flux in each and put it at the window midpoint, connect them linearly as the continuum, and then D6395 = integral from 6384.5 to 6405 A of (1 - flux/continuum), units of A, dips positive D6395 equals 1.6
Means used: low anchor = 46.9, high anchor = 51.4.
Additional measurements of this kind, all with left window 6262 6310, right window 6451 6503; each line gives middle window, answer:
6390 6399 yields 1.0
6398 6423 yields 0.6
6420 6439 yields 0.2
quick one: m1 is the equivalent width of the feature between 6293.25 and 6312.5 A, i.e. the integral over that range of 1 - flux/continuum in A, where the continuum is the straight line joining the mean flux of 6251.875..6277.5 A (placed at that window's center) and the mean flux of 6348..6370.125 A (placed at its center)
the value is -1.37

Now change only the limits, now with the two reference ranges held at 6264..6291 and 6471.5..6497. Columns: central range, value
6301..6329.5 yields 2.28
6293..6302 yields 0.30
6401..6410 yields 0.06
